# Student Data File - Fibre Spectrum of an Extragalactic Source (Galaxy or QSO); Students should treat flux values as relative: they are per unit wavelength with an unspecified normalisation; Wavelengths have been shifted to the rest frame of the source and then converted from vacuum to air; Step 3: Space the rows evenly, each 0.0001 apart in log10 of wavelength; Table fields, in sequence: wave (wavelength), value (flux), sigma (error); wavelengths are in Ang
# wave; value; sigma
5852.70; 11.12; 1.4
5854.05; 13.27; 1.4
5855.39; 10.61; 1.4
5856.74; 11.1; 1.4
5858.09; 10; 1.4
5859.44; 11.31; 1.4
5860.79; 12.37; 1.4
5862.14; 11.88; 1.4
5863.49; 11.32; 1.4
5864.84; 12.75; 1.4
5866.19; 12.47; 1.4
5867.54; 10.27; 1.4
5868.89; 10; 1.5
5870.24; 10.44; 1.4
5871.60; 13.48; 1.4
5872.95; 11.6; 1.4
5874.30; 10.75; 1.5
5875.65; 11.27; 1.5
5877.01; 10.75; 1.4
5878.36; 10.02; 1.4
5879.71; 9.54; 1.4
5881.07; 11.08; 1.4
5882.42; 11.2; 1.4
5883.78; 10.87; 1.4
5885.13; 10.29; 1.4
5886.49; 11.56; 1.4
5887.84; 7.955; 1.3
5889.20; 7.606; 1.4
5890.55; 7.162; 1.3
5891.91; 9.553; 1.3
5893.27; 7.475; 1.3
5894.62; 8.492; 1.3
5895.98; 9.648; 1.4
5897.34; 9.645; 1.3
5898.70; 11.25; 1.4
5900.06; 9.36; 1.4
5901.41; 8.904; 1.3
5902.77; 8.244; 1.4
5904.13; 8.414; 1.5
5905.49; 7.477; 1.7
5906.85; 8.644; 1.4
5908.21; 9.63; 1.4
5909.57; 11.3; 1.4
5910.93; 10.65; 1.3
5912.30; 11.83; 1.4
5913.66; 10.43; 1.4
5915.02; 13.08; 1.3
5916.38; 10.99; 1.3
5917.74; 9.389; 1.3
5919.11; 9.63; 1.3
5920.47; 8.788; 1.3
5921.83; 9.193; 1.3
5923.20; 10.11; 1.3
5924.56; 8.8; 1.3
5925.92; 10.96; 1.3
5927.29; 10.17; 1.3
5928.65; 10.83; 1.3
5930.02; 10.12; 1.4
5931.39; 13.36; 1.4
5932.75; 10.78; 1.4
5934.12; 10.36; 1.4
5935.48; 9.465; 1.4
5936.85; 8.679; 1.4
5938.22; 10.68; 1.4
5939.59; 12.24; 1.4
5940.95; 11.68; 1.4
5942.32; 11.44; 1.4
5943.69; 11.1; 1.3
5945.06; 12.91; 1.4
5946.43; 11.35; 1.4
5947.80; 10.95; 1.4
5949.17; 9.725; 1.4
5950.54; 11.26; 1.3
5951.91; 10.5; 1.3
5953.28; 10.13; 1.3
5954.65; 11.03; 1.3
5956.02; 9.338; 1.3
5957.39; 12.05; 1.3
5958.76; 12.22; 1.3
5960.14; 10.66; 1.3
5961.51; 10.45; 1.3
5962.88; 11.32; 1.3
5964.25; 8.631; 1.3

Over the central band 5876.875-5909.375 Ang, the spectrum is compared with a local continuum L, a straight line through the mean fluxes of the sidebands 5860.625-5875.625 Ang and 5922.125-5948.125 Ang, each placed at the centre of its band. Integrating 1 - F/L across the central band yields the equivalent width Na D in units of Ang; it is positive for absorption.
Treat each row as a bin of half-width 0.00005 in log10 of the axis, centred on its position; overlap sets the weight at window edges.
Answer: 5.5 Ang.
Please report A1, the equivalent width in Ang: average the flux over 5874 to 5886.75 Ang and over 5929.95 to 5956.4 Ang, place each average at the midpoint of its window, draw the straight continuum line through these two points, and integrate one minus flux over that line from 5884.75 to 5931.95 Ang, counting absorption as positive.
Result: 4.6 Ang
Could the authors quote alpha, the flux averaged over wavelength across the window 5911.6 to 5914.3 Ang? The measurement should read 11.1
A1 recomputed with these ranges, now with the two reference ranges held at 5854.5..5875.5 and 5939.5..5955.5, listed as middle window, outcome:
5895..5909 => 2.7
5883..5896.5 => 2.7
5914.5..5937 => 1.8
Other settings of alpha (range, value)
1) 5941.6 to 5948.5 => 11.5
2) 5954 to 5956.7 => 10.2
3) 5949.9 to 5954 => 10.6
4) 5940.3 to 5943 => 11.6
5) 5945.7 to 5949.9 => 10.7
